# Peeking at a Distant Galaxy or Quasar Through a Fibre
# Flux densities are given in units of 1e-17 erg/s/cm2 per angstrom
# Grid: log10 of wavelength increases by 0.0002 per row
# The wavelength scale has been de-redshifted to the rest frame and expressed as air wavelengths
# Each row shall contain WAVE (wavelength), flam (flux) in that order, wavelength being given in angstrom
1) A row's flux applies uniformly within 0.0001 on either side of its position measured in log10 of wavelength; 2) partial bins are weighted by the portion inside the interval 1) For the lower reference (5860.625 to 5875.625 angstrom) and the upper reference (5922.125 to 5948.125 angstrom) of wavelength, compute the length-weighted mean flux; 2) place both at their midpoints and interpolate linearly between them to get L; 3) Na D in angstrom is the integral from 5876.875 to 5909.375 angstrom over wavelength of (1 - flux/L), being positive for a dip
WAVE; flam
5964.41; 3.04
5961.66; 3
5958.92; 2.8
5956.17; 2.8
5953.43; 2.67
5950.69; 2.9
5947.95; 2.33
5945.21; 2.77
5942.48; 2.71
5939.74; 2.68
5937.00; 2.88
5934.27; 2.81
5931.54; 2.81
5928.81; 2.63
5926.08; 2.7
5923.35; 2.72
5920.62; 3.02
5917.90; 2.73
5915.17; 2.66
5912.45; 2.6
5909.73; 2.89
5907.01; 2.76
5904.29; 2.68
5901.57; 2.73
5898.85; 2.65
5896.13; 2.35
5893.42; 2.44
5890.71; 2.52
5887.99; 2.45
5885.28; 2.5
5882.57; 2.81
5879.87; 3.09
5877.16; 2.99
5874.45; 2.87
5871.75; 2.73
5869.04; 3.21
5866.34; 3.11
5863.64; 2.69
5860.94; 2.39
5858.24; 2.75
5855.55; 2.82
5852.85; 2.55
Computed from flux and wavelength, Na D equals 1.7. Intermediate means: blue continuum 2.86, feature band 2.66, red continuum 2.72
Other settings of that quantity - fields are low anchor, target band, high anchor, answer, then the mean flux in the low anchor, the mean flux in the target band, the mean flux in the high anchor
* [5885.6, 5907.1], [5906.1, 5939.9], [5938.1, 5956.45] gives -1.8 angstrom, 2.56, 2.76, 2.69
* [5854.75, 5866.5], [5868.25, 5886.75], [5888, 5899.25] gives -2.0 angstrom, 2.71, 2.87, 2.47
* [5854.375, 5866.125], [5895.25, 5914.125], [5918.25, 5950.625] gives 0.4 angstrom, 2.7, 2.67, 2.74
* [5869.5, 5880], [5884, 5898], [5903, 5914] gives 1.8 angstrom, 2.92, 2.46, 2.73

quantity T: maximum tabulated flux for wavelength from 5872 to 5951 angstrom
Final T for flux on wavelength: 3.09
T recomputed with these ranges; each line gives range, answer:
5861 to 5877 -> 3.21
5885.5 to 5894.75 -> 2.52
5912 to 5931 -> 3.02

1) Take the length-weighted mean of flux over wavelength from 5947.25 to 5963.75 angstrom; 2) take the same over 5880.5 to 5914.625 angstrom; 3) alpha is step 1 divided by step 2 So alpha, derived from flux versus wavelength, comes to 1.1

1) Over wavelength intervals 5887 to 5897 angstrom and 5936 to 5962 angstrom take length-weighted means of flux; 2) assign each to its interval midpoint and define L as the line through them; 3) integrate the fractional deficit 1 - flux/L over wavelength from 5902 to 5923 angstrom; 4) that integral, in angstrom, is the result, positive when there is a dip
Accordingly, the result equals -1.71 angstrom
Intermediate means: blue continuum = 2.44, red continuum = 2.74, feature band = 2.76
